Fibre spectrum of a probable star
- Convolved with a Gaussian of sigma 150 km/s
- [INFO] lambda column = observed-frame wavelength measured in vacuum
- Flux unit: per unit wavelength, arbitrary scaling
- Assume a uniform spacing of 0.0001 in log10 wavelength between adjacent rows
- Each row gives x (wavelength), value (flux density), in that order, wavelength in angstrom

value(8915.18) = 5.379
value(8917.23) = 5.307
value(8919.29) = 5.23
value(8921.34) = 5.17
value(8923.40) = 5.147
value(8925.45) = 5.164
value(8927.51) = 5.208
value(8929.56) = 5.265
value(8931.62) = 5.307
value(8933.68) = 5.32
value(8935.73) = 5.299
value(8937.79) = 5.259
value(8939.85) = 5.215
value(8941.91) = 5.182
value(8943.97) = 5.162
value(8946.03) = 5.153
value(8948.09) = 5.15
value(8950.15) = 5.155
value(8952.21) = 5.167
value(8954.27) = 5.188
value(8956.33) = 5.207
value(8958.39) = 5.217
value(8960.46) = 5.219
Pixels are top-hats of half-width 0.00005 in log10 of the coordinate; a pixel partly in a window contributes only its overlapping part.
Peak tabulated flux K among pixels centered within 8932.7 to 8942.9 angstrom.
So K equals 5.32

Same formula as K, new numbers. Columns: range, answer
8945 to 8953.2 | 5.167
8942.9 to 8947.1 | 5.162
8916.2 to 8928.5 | 5.307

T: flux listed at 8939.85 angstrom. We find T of 5.215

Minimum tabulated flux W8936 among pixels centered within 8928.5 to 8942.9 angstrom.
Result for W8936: 5.182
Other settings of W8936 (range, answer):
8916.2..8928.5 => 5.147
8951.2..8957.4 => 5.167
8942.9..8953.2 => 5.15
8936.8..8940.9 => 5.215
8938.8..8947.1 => 5.153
